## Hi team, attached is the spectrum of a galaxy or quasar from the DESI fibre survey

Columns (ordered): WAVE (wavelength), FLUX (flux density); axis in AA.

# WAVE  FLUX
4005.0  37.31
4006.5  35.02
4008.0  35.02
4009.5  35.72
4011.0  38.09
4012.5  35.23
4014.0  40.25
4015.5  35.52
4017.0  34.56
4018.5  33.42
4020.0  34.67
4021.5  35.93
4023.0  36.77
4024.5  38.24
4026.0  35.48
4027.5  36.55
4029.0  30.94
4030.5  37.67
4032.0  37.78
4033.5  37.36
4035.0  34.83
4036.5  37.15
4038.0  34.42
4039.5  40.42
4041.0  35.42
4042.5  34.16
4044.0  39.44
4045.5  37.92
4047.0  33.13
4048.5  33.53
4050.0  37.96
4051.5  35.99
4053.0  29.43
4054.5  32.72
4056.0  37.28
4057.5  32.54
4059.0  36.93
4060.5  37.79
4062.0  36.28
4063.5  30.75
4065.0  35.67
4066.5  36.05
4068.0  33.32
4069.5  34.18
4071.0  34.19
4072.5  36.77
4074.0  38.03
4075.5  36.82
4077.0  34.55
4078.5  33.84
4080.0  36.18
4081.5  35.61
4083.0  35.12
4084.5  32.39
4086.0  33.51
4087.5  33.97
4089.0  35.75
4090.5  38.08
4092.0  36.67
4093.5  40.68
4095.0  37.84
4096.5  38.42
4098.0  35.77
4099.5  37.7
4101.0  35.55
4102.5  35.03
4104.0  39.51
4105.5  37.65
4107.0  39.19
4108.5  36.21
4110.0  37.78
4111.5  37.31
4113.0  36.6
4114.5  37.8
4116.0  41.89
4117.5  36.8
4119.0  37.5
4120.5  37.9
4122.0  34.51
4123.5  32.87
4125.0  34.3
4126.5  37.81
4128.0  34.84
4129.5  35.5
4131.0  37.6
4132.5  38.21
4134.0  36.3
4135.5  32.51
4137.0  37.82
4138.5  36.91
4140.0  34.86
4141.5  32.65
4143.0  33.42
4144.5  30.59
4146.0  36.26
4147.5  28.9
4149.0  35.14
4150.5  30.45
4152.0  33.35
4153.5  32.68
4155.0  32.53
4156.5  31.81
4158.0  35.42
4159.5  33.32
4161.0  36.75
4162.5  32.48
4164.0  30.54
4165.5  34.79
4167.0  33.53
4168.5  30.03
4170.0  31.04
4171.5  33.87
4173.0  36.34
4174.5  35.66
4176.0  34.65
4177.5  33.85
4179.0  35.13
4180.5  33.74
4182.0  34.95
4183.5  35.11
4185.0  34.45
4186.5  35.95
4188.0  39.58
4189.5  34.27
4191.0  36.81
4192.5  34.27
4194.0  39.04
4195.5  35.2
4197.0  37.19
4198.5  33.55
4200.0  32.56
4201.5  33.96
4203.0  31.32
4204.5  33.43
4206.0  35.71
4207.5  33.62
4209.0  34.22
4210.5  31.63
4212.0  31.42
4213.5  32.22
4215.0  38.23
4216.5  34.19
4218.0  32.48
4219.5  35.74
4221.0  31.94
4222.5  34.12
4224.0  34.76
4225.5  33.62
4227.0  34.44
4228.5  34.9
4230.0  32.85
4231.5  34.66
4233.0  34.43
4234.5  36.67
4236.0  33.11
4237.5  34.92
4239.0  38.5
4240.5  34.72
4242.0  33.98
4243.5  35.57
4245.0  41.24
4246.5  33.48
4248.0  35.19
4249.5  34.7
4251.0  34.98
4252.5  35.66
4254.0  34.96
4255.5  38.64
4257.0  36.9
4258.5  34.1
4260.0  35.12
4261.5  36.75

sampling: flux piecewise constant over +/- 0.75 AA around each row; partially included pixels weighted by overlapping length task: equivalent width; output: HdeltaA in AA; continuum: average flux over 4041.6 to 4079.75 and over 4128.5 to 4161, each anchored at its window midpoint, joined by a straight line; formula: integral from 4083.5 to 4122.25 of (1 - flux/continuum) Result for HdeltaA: -2.6 AA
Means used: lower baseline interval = 35.2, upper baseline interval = 34.2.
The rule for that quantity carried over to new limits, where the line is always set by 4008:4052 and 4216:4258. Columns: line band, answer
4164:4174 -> 0.6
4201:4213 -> 0.7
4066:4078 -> 0.2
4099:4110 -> -0.5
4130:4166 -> 1.6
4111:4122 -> -0.6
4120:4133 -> -0.1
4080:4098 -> -0.2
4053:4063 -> 0.3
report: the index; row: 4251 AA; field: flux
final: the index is 34.98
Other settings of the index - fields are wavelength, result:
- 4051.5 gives 35.99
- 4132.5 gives 38.21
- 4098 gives 35.77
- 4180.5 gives 33.74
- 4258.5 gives 34.1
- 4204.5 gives 33.43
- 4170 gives 31.04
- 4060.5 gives 37.79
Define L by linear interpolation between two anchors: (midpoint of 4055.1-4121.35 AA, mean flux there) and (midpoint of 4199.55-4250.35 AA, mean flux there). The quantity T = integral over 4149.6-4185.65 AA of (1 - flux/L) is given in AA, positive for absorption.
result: 1.6 AA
